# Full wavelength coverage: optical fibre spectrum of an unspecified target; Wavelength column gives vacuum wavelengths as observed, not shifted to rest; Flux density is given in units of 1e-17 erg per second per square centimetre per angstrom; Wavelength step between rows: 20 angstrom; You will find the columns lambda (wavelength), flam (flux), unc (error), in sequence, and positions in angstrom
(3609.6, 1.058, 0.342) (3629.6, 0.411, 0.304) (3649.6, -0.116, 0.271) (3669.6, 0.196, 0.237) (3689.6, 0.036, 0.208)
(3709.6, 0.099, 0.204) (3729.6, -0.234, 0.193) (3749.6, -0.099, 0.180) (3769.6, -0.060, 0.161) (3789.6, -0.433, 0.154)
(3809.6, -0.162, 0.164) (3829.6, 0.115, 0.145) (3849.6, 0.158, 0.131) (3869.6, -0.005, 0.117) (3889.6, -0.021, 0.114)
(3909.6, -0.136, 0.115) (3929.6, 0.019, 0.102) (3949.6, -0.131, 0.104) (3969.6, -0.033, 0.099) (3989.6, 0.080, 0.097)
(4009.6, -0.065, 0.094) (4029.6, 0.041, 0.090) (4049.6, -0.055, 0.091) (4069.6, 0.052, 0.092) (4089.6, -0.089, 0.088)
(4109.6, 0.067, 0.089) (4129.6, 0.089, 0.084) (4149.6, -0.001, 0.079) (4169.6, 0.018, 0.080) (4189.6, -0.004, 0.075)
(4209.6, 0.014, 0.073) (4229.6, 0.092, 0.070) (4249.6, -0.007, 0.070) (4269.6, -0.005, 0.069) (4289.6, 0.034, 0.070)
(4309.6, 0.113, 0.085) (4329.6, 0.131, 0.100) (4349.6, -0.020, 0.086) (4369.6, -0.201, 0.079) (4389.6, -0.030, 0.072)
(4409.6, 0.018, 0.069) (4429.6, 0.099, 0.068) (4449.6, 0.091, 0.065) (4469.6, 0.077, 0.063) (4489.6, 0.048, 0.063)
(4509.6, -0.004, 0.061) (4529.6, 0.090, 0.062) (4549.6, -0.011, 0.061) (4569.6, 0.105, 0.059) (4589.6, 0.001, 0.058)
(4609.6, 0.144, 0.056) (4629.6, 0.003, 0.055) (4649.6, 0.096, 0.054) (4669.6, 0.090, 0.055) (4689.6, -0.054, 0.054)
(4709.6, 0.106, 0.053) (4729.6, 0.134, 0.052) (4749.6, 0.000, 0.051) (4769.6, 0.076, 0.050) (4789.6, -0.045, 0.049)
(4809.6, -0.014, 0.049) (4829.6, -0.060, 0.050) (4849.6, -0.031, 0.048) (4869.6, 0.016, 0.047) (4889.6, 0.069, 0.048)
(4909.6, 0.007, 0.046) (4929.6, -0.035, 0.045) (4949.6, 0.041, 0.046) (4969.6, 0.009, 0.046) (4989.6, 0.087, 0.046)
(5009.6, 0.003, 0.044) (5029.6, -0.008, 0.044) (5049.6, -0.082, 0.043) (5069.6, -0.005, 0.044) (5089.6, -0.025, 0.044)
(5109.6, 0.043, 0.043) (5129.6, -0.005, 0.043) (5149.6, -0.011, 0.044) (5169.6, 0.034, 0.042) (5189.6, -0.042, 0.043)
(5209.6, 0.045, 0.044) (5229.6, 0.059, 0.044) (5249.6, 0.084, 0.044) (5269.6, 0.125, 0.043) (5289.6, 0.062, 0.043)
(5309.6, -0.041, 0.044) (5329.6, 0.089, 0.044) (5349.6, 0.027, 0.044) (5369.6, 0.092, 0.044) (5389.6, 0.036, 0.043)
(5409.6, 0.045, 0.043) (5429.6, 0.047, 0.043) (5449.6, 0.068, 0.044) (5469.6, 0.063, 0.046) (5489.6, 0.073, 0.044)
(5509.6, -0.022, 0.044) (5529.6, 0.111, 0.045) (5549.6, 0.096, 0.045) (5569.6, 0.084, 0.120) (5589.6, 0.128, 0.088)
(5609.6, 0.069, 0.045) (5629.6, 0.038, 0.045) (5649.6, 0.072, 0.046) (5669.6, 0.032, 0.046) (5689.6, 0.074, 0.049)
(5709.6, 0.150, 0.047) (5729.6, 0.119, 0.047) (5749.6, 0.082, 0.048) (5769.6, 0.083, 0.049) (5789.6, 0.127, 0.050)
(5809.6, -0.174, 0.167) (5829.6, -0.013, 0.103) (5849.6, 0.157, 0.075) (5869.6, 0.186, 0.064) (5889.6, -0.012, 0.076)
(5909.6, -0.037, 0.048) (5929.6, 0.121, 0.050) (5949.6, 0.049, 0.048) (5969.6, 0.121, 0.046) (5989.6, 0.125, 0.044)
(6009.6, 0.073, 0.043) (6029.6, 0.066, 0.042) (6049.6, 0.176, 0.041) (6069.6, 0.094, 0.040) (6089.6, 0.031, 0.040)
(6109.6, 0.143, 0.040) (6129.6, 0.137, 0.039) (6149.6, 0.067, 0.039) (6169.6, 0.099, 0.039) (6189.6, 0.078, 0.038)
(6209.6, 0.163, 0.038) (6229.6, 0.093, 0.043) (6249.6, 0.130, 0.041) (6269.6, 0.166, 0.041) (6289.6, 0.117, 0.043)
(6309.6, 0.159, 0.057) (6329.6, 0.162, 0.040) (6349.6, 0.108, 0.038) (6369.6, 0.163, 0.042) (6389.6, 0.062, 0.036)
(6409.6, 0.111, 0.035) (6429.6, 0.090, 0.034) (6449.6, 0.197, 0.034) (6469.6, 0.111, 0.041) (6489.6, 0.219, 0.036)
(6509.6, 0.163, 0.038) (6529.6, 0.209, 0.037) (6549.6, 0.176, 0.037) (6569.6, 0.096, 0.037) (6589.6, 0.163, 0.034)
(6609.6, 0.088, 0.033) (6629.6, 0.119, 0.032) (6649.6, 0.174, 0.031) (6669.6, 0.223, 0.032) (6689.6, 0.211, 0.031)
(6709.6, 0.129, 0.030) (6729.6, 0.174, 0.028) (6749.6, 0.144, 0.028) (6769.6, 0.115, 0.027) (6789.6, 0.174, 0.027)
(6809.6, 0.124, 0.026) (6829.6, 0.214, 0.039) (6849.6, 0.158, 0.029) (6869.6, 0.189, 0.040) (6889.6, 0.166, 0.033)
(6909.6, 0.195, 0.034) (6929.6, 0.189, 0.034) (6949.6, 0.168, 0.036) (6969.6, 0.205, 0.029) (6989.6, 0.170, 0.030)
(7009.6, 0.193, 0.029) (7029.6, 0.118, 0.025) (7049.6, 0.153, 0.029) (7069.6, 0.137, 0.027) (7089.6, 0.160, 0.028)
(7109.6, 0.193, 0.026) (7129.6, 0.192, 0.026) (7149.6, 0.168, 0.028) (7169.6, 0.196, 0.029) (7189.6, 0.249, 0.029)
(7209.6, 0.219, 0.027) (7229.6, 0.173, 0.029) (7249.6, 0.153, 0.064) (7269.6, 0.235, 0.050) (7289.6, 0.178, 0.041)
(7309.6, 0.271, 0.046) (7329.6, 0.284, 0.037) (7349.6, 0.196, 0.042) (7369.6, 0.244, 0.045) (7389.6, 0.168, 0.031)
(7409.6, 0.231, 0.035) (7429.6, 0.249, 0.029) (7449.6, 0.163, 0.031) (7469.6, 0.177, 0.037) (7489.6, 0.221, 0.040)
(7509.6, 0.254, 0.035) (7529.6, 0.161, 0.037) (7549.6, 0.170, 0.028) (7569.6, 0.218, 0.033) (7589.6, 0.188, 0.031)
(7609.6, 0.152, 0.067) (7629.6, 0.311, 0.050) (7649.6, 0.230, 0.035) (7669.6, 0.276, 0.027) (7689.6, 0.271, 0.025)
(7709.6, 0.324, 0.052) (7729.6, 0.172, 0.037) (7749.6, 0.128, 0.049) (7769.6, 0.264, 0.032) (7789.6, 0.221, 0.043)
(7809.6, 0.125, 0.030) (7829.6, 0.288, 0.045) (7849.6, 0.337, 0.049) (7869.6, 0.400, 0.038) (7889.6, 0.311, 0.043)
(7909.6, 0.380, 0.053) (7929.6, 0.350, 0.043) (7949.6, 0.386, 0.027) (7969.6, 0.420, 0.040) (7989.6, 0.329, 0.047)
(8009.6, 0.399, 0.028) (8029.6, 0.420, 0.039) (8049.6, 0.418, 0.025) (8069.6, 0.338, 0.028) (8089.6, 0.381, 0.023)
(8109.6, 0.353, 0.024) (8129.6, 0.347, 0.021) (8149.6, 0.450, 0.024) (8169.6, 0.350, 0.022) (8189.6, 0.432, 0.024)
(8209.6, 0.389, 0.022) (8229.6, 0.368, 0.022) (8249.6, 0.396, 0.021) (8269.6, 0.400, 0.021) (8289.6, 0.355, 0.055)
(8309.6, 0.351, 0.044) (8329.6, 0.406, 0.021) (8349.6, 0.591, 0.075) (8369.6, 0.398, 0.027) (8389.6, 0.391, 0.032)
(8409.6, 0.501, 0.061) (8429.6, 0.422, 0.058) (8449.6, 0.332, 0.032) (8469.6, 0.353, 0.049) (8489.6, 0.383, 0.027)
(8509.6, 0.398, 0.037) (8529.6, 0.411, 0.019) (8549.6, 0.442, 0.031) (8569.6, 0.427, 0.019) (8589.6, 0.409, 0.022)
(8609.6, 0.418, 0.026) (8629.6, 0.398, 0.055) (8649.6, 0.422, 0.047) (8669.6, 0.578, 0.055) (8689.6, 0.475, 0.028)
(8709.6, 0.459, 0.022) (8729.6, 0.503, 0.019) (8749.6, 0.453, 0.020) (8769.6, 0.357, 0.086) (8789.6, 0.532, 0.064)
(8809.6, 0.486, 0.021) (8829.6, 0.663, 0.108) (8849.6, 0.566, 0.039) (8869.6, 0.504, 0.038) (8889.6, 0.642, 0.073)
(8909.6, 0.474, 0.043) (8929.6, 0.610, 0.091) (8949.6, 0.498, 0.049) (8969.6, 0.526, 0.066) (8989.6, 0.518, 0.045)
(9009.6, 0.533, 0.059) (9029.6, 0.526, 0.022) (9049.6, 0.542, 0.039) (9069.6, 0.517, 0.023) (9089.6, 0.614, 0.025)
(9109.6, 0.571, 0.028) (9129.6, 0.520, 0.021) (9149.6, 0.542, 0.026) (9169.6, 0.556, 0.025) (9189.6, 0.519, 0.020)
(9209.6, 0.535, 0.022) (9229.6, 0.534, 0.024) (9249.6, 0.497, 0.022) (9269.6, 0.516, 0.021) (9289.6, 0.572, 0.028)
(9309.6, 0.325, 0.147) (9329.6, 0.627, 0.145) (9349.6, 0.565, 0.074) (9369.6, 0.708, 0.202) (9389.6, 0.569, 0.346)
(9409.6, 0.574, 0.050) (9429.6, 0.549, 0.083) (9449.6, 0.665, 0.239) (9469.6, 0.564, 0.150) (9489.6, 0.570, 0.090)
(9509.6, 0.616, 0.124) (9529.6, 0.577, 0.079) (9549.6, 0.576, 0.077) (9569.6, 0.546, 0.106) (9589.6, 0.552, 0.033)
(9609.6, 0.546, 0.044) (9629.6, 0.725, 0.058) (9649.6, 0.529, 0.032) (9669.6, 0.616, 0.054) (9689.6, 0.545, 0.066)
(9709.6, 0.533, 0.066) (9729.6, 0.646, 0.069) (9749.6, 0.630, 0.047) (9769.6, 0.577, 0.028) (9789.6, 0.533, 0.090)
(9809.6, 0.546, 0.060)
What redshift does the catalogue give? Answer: 0.97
